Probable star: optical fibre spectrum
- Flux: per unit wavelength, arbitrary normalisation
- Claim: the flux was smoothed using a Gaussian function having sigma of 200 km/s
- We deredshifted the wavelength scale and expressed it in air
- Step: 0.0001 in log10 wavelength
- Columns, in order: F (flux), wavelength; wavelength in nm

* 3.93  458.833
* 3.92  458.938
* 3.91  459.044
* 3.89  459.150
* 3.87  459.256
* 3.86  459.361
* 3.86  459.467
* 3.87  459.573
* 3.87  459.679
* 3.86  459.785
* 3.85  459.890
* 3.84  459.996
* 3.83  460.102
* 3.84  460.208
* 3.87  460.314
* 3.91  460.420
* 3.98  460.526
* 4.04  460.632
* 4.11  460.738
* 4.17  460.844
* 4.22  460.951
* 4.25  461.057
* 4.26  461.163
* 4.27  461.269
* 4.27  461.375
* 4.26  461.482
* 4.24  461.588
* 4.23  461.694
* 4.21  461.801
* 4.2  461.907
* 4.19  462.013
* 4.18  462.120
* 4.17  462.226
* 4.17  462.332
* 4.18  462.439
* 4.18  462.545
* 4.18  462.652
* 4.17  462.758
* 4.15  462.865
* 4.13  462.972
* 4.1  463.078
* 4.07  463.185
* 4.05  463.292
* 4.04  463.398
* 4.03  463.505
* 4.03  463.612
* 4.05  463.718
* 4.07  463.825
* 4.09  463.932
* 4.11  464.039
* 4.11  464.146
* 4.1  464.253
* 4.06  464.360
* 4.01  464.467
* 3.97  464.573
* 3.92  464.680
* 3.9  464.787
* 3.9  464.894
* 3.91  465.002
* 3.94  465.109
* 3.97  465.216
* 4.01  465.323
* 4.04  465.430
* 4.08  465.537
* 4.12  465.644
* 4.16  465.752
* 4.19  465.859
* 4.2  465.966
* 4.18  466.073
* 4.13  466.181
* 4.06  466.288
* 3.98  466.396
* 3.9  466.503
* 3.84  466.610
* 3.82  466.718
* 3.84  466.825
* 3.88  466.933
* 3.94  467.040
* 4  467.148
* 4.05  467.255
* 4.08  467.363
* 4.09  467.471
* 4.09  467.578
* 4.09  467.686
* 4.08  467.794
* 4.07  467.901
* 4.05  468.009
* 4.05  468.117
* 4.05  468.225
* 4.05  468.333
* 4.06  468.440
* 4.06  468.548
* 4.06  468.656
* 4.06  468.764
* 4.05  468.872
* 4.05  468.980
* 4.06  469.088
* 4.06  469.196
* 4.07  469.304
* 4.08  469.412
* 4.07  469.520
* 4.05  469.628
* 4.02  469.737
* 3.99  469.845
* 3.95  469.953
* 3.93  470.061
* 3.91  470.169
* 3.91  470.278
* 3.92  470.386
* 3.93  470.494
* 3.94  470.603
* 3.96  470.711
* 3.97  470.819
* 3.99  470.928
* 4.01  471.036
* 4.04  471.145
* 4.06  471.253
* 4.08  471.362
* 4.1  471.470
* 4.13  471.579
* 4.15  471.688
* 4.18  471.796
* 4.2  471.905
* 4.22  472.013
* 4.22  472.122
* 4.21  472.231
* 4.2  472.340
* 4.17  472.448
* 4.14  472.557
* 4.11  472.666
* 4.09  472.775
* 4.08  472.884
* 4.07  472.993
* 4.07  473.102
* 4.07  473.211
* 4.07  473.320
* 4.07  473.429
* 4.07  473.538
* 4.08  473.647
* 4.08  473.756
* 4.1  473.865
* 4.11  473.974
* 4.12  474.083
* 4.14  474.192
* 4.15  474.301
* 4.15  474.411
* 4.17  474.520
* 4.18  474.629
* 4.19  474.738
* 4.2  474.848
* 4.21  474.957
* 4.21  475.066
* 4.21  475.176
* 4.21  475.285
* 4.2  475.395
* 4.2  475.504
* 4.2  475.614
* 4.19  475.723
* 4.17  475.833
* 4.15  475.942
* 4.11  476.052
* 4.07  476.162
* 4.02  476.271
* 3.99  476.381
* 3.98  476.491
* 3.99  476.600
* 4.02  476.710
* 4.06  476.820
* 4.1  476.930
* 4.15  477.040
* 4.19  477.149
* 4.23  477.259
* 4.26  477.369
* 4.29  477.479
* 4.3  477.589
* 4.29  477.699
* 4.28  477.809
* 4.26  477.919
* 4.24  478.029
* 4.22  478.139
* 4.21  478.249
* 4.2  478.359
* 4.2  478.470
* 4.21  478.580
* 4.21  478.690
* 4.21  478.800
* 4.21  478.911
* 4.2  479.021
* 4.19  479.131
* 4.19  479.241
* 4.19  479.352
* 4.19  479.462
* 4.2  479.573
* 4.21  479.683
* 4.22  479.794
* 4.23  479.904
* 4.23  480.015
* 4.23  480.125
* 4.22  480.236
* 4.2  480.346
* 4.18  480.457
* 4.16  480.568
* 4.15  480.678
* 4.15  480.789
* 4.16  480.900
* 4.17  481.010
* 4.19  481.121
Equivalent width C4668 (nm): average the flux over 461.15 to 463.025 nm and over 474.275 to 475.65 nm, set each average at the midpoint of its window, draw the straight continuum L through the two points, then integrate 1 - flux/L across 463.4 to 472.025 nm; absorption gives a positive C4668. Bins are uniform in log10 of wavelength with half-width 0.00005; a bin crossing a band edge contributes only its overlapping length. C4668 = 0.34 nm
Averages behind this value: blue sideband 4.2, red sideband 4.19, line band 4.03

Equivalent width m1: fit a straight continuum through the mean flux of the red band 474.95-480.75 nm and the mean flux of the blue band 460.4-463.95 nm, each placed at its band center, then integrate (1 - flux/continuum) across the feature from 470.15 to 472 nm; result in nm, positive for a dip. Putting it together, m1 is 0.06 nm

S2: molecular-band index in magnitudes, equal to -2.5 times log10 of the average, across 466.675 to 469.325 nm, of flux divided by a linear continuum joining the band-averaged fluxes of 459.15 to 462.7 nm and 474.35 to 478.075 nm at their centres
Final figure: 0.022 mag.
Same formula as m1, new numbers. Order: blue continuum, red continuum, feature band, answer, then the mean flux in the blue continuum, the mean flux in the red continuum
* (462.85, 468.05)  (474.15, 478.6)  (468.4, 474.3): 0.057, 4.03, 4.17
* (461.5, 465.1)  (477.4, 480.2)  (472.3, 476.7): 0.067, 4.09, 4.22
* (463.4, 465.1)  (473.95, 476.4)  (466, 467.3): 0.024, 4.01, 4.16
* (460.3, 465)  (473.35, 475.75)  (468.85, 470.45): 0.050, 4.11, 4.16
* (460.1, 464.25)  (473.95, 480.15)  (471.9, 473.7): 0.016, 4.12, 4.18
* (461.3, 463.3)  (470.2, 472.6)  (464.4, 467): 0.089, 4.18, 4.08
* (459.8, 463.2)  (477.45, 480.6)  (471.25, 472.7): 0.006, 4.11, 4.22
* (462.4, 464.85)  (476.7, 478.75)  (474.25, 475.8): -0.002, 4.07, 4.21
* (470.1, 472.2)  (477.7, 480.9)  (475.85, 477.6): 0.017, 4.05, 4.21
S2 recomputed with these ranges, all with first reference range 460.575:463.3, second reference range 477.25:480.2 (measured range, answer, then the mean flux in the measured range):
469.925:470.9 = 0.07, 3.94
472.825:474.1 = 0.03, 4.08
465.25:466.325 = 0.02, 4.12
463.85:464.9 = 0.04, 4.02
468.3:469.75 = 0.04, 4.06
